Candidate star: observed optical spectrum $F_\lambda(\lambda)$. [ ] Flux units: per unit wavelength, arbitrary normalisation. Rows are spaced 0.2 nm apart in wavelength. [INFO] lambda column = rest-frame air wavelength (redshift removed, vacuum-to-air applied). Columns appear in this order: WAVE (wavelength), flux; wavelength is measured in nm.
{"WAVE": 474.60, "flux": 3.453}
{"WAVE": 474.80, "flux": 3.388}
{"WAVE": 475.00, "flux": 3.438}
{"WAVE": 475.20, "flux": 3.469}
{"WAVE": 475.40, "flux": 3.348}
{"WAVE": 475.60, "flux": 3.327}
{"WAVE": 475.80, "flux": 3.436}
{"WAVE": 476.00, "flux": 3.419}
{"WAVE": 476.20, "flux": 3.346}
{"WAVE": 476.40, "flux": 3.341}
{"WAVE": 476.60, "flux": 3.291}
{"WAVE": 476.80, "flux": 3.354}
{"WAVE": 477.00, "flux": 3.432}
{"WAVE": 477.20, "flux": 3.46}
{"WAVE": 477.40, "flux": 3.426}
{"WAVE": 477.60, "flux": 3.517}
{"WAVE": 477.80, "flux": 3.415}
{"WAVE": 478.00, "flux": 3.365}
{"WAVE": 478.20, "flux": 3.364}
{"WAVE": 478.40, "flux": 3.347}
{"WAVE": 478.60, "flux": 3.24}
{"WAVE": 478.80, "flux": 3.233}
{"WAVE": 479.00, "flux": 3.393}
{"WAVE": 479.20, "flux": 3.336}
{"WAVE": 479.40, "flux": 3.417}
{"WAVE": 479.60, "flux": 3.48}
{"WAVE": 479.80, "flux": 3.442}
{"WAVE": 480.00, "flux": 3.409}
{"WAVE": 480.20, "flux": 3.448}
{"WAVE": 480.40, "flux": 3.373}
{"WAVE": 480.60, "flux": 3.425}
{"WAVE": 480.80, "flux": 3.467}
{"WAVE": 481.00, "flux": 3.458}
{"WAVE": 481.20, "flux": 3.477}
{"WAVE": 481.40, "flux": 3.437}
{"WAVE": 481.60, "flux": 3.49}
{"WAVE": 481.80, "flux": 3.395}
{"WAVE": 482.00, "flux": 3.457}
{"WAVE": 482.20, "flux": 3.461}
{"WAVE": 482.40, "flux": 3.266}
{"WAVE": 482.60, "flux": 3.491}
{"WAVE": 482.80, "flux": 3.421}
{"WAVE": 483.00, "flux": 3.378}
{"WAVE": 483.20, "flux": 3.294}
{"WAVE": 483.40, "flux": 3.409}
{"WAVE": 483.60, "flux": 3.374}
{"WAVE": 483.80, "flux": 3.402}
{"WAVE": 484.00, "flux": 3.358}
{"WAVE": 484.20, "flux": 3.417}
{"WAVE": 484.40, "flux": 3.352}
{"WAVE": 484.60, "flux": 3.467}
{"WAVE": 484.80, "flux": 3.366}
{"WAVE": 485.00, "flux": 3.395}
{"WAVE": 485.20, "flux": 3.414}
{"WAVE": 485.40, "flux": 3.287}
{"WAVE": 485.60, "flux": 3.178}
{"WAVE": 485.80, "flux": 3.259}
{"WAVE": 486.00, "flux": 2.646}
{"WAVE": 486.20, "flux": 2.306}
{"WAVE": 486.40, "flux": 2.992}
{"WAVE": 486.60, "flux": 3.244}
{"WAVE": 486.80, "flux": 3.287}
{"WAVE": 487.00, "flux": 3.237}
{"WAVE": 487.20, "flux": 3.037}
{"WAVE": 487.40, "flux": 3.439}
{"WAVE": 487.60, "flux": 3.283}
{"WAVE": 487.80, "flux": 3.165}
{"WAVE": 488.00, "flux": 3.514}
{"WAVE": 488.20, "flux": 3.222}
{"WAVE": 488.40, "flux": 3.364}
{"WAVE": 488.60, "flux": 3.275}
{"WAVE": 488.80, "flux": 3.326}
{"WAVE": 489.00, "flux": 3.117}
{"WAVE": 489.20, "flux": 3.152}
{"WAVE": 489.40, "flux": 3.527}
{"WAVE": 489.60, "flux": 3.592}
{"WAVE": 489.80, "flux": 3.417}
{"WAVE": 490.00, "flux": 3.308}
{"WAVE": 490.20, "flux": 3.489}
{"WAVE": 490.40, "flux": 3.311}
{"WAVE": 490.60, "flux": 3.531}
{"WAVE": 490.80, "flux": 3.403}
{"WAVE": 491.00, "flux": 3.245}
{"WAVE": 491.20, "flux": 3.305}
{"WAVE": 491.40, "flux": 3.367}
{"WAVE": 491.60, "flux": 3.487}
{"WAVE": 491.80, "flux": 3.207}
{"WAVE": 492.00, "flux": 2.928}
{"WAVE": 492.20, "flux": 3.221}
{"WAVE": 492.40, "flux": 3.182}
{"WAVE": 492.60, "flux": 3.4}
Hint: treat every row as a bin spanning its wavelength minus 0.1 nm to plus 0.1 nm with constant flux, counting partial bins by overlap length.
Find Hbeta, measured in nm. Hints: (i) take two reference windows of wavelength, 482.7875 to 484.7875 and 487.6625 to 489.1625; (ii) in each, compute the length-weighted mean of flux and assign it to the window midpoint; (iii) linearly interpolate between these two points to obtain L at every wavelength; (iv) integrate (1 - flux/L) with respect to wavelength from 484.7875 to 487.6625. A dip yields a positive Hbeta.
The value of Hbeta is 0.15 nm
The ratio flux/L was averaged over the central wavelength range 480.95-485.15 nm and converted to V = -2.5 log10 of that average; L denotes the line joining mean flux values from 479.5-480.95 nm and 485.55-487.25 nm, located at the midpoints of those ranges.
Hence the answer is -0.05 mag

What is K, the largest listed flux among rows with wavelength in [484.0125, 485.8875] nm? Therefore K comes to 3.467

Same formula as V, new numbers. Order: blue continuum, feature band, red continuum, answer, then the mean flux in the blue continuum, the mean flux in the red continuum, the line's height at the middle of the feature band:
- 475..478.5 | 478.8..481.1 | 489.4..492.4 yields -0.010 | 3.39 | 3.34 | 3.38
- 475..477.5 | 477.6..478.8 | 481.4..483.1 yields 0.016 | 3.39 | 3.42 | 3.4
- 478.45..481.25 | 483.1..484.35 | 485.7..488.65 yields -0.036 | 3.4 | 3.15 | 3.27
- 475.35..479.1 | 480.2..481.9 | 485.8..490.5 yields -0.038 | 3.37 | 3.23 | 3.32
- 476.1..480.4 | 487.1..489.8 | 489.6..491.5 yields 0.024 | 3.38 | 3.39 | 3.39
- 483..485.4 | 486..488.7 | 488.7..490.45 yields 0.069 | 3.38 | 3.36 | 3.37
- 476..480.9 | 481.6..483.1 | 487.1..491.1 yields -0.015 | 3.39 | 3.34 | 3.37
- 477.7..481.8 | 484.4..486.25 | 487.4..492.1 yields 0.060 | 3.4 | 3.33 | 3.36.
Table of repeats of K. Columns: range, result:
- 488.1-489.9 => 3.592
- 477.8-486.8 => 3.491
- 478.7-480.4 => 3.48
